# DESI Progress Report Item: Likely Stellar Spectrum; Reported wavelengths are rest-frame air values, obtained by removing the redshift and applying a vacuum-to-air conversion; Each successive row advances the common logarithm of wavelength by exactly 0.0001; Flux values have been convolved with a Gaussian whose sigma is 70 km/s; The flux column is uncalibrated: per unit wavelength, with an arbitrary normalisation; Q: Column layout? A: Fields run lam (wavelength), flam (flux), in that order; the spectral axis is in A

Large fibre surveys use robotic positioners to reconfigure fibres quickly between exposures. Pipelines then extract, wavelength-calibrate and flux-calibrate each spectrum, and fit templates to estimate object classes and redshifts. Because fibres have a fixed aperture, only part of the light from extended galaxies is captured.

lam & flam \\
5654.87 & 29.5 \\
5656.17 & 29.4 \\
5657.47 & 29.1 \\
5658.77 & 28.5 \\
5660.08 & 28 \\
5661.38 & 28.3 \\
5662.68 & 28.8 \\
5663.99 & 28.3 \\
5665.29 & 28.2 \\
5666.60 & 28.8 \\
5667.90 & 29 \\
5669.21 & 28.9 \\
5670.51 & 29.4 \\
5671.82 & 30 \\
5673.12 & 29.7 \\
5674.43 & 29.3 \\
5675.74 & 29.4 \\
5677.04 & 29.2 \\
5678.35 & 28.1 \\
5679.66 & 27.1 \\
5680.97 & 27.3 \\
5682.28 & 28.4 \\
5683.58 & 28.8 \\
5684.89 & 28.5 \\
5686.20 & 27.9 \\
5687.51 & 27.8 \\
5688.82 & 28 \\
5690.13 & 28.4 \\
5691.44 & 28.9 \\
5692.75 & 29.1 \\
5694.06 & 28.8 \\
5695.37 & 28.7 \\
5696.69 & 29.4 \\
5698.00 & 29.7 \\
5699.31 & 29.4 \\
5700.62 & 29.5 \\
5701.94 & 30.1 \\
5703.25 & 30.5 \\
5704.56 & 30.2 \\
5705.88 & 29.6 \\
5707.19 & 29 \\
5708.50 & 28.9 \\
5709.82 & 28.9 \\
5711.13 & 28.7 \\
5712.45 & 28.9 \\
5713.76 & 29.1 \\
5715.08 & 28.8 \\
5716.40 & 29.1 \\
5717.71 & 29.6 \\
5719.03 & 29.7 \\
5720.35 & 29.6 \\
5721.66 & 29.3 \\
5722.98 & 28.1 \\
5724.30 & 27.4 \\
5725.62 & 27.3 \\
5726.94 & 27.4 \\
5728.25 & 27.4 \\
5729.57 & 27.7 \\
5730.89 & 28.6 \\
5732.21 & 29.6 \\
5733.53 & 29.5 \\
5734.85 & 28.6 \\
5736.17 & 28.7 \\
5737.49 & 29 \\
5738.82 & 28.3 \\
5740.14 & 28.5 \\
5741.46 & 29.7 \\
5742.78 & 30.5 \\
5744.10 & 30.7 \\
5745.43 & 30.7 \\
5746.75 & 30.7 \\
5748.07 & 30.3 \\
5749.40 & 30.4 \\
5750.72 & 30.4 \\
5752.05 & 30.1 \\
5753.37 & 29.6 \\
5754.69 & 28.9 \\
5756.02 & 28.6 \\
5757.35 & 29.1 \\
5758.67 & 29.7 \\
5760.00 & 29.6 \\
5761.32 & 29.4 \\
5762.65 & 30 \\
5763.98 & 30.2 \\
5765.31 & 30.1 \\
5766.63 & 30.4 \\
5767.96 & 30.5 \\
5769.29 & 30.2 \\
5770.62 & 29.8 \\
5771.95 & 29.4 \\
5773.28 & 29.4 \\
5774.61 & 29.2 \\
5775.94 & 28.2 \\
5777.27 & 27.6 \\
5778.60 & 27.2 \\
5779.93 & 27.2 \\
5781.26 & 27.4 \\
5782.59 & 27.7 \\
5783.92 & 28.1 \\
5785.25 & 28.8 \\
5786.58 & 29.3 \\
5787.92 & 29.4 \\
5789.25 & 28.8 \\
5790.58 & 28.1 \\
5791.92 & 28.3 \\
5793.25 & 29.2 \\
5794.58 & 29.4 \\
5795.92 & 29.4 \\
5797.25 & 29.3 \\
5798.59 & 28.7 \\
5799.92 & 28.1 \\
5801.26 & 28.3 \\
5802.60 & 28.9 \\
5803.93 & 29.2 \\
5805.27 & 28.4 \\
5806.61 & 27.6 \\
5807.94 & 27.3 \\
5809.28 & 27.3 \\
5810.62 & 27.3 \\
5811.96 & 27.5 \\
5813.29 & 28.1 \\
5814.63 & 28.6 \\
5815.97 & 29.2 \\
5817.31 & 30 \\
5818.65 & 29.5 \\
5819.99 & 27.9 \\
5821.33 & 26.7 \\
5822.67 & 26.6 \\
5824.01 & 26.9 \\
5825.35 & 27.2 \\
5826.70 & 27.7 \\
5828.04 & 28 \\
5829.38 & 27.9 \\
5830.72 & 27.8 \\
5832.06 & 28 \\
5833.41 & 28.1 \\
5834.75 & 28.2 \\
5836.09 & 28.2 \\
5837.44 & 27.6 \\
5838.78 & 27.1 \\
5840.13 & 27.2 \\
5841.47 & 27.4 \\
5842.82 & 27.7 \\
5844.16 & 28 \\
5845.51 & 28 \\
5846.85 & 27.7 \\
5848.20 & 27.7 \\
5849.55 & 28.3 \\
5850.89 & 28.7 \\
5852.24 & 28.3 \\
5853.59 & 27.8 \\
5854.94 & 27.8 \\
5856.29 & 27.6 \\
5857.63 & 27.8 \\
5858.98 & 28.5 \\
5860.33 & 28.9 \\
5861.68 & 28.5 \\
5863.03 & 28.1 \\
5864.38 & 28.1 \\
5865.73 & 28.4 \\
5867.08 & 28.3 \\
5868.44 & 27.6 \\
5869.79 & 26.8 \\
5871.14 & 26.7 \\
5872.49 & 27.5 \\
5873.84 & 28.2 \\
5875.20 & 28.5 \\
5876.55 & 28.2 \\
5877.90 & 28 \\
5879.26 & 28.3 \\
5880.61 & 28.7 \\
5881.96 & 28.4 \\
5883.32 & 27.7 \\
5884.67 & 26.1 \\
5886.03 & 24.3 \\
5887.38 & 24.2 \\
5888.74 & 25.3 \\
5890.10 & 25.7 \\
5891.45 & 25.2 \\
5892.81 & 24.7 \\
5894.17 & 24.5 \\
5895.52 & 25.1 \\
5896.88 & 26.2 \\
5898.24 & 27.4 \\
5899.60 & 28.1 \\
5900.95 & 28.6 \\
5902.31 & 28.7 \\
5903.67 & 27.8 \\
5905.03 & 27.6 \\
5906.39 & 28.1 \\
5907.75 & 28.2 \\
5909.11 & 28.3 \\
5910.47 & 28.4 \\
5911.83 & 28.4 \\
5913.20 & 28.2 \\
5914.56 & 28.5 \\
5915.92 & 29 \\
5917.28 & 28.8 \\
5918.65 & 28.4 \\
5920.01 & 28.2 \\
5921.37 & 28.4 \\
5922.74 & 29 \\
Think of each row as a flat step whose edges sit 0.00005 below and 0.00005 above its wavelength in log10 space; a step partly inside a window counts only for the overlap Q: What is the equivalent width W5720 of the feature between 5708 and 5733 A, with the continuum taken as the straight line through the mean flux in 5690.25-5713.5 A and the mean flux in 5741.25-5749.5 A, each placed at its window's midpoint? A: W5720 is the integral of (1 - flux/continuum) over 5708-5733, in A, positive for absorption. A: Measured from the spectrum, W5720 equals 1.0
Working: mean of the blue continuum 29.3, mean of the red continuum 30.5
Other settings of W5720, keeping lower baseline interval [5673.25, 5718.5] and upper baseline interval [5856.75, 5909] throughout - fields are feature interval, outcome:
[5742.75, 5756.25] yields -0.8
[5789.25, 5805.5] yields -0.4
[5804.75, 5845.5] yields 0.0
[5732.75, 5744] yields -0.2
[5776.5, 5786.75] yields 0.1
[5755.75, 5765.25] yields -0.4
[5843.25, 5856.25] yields -0.2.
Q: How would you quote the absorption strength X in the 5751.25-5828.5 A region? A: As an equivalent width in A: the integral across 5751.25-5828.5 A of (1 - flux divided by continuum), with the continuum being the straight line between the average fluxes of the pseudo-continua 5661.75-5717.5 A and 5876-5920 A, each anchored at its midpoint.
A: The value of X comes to -1.4 A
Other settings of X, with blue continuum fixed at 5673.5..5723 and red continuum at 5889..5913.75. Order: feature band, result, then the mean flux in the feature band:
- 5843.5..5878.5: -0.6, 28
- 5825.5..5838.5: -0.1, 27.9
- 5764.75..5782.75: -0.4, 28.9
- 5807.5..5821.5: -0.1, 28.2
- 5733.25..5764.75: -1.3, 29.6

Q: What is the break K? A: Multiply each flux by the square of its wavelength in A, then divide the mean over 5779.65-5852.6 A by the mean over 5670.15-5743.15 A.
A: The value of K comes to 1.01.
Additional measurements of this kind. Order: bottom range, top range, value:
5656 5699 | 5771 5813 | 1.03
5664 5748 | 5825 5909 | 1.00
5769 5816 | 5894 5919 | 1.02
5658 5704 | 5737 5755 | 1.06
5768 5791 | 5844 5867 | 1.01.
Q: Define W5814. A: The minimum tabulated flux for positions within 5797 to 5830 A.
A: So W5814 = 26.6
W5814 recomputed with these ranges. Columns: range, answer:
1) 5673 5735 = 27.1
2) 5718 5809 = 27.2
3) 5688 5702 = 28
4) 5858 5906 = 24.2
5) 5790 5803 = 28.1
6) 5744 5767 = 28.6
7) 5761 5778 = 27.6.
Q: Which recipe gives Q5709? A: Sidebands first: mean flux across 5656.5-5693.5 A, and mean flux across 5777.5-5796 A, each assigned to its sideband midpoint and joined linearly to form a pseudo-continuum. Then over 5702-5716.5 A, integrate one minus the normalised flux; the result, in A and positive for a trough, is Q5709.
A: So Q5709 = -0.37 A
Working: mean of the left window 28.6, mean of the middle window 29.3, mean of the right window 28.4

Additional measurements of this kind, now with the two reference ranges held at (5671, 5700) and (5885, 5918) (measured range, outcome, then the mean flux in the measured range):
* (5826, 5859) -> -0.4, 27.9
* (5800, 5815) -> -0.1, 28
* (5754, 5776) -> -1.2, 29.6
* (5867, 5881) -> -0.3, 27.8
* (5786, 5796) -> -0.4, 28.9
